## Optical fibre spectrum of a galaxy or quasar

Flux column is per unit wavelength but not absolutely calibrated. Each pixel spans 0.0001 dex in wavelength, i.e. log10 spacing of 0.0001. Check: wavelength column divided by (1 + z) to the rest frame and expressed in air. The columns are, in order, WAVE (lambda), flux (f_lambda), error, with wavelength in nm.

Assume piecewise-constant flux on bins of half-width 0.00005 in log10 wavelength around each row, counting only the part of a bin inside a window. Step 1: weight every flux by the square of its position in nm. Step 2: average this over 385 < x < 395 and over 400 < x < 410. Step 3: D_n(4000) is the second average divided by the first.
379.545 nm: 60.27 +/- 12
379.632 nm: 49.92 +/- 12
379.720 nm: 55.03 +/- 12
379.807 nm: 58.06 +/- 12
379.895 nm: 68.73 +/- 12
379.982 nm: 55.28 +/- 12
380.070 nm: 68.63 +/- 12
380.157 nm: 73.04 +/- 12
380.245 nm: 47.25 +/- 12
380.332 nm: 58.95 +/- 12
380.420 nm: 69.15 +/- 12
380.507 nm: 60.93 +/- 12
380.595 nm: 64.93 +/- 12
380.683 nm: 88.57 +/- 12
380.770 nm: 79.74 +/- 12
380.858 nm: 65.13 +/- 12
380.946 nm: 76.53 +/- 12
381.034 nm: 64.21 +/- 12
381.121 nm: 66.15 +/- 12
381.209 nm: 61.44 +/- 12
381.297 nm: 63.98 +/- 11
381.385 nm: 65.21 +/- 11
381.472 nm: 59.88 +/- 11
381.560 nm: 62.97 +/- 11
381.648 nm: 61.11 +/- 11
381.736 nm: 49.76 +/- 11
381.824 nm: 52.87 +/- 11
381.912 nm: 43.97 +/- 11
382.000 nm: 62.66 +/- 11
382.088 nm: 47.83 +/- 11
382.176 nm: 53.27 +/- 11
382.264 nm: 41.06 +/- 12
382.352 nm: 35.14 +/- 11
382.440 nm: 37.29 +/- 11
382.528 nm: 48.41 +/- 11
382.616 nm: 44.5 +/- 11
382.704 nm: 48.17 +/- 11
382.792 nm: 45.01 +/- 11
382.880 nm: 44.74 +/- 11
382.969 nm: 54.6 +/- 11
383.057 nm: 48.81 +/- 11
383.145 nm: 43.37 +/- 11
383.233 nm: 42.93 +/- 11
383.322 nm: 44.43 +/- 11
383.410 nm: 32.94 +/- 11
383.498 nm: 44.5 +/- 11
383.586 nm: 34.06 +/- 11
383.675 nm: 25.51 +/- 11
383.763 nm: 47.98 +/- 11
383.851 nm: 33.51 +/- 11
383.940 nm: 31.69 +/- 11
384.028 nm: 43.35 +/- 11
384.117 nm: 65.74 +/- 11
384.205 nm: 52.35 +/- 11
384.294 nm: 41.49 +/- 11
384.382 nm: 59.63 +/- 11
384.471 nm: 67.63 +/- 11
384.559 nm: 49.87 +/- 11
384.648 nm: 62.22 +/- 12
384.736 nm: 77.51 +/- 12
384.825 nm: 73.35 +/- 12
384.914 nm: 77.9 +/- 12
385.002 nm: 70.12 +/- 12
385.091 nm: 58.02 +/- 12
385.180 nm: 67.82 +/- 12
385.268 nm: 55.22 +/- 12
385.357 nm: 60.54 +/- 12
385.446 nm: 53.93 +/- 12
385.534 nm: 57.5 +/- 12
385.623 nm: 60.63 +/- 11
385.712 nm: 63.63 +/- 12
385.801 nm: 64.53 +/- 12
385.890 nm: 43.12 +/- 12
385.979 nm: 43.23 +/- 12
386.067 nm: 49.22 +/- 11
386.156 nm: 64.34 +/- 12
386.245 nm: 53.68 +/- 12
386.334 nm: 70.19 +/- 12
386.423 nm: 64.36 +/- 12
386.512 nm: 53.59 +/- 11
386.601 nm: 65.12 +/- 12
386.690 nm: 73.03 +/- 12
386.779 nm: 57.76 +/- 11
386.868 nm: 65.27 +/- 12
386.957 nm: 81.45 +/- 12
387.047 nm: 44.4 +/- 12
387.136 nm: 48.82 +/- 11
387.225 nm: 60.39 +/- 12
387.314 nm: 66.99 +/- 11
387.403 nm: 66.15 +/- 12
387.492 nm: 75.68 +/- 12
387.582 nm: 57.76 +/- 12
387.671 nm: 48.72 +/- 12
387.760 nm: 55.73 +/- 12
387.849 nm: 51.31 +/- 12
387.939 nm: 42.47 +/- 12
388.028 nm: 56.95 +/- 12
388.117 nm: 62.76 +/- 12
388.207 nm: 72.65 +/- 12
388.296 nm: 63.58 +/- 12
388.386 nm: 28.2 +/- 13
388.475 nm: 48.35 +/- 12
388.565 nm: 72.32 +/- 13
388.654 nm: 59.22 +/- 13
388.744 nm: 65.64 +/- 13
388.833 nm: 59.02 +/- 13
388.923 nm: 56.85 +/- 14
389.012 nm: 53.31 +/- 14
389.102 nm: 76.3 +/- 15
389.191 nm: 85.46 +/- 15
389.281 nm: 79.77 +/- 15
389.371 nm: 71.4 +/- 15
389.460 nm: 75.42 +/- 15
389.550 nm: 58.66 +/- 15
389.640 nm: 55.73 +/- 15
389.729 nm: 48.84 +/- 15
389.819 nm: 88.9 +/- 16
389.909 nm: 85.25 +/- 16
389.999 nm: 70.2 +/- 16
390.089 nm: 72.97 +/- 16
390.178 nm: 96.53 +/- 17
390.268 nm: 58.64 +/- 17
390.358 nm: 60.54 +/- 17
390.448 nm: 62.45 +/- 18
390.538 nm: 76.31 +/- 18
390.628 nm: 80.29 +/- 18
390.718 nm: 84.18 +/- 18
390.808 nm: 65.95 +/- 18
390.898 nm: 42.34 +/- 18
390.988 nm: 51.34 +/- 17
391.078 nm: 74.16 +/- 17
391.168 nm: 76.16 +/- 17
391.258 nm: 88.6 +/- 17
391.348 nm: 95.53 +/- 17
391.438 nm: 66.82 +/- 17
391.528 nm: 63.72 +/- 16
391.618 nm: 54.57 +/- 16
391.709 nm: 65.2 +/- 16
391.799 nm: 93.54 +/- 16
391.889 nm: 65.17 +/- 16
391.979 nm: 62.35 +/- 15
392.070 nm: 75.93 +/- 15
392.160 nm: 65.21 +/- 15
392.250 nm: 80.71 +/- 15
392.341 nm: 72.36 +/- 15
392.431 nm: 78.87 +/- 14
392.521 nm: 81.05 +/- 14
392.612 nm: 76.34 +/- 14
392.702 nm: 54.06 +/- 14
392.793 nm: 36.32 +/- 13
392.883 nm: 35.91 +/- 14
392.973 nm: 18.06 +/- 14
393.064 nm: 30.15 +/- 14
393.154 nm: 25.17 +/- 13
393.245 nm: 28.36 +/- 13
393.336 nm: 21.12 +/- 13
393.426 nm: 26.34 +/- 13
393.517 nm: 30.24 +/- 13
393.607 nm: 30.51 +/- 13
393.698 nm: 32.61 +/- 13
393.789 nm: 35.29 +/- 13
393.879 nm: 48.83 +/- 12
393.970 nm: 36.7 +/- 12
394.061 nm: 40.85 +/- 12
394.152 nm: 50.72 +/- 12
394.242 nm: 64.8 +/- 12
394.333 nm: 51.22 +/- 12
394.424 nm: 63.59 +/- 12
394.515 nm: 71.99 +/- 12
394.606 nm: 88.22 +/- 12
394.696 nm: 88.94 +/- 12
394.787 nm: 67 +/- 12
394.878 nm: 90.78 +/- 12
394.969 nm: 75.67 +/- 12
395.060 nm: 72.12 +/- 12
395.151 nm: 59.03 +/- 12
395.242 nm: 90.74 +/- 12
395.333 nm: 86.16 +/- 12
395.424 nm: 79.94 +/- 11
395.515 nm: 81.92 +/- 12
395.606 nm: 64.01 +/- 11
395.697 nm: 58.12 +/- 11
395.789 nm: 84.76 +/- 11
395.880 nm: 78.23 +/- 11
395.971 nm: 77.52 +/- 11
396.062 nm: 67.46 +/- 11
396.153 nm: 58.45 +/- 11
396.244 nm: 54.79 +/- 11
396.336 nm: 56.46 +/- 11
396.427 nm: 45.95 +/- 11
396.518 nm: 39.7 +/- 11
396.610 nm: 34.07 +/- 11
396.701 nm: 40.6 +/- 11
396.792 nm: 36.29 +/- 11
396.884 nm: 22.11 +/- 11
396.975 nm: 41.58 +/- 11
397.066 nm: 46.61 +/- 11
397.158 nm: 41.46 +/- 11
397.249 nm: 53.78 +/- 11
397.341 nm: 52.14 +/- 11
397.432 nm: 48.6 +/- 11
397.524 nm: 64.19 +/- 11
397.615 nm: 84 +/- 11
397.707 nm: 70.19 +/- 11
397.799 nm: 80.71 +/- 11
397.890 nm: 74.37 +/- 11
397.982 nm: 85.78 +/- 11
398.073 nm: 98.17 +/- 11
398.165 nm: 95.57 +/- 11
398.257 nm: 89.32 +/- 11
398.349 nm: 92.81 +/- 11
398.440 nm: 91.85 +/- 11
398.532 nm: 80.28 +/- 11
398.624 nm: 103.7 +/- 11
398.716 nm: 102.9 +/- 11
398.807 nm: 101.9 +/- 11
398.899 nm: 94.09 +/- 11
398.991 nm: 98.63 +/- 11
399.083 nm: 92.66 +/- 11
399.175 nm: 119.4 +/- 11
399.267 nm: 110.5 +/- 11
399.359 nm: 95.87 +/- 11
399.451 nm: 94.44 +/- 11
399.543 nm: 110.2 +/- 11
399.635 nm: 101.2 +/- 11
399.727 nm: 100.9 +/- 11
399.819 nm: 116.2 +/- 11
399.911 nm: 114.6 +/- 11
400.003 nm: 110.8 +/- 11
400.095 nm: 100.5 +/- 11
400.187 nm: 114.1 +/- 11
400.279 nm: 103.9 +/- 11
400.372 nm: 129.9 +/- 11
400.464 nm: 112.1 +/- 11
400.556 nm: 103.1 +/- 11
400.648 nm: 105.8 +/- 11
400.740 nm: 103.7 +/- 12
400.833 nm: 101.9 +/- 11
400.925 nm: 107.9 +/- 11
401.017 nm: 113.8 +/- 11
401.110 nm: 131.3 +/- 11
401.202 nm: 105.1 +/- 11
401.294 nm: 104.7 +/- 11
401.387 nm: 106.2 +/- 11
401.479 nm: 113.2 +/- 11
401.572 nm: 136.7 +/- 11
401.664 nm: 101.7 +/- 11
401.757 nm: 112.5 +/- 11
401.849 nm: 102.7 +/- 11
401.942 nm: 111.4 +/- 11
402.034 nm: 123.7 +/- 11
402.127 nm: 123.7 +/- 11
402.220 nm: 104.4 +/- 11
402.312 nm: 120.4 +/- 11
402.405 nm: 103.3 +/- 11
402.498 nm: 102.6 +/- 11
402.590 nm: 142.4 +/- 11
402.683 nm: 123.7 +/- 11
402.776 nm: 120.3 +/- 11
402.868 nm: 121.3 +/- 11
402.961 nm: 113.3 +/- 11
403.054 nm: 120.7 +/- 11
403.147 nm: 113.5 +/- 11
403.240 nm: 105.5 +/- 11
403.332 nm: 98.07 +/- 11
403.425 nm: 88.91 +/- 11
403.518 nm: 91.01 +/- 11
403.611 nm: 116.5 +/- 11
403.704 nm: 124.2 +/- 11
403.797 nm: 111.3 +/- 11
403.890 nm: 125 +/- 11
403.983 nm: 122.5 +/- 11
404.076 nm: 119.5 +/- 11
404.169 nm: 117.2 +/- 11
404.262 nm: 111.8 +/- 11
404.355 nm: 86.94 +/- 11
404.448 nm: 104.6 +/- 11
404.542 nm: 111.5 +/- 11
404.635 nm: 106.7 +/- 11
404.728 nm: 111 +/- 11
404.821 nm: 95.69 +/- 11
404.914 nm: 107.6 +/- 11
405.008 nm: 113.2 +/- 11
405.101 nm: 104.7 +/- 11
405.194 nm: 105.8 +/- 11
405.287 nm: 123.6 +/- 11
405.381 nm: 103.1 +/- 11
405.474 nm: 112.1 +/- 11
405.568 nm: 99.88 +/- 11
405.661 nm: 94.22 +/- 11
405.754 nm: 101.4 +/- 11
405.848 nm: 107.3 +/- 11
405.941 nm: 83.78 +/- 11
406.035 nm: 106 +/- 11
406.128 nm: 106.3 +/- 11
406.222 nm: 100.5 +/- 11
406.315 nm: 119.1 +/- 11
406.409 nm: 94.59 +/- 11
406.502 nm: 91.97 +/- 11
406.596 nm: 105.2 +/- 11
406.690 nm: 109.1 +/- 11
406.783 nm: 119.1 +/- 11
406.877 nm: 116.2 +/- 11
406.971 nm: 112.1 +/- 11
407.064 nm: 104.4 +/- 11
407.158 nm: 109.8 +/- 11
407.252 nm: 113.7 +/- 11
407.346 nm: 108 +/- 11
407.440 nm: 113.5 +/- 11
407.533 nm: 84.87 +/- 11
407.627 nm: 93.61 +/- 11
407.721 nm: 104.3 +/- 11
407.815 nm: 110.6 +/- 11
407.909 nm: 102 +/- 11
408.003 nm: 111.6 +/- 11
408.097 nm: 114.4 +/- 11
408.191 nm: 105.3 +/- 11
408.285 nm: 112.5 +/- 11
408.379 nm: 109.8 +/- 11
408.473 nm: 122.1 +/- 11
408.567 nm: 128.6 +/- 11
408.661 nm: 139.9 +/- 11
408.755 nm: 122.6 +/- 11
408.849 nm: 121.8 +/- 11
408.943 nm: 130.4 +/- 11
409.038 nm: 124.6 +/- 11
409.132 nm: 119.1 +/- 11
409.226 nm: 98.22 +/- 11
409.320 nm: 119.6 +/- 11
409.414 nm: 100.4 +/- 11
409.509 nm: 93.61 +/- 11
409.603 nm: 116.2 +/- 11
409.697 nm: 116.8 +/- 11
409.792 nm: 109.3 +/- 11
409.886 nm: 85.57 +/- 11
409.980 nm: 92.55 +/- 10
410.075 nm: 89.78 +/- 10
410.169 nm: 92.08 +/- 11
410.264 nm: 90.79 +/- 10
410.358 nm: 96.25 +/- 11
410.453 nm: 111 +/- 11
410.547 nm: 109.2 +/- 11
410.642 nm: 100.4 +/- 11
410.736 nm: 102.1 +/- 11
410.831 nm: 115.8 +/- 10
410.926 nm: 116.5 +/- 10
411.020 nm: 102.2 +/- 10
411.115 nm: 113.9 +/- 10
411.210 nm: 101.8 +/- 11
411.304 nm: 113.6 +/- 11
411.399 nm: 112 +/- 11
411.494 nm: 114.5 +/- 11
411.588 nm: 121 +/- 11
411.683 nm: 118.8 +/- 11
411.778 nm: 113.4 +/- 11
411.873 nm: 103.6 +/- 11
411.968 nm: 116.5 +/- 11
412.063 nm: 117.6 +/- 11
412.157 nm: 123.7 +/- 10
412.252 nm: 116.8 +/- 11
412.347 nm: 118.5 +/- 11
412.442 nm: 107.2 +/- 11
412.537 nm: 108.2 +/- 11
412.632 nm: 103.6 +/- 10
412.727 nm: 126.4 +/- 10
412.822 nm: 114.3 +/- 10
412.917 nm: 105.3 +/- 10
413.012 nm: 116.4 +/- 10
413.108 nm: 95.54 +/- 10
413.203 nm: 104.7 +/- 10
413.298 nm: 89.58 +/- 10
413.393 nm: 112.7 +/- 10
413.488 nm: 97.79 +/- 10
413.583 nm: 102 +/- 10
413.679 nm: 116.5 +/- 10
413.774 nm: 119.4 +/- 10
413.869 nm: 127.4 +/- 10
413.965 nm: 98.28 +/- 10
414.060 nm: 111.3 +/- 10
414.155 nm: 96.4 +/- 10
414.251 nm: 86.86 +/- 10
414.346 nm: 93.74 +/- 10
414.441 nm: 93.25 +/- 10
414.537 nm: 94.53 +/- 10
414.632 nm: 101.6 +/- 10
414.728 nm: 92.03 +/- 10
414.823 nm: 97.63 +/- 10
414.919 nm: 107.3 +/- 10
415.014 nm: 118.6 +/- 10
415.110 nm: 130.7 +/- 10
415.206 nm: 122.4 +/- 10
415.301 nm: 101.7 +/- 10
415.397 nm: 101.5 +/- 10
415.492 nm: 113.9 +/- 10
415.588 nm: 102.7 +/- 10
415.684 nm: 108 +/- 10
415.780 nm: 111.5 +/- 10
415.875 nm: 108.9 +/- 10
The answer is 1.95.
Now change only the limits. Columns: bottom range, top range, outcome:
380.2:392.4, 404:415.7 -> 2.00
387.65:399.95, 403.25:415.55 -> 1.73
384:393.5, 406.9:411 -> 1.95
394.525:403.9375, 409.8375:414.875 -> 1.23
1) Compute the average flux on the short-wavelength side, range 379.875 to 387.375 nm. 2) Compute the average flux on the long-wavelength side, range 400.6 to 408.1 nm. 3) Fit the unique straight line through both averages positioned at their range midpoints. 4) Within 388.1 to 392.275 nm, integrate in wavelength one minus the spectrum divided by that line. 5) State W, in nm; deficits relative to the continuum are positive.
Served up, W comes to 0.27 nm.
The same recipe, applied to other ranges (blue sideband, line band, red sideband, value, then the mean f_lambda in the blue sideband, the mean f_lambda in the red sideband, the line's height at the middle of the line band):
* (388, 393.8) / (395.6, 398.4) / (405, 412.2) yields 0.55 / 61.5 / 109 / 77.7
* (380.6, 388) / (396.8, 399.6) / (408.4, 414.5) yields 0.10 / 56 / 109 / 83.3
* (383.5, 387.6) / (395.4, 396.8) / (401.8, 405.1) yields 0.46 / 57.7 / 112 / 89.6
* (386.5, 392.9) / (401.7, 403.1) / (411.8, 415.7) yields -0.45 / 65.8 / 108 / 87.9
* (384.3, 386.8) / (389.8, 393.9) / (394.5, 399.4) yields 0.44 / 61.1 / 73.8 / 68.1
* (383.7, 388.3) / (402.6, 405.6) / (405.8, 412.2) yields -0.39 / 58.6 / 109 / 98.2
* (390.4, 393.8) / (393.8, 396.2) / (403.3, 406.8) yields 0.02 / 58.2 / 107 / 69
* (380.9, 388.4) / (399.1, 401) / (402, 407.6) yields -0.22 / 55.3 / 109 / 96.4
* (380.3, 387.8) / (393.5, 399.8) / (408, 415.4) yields 0.77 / 56.5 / 109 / 80.5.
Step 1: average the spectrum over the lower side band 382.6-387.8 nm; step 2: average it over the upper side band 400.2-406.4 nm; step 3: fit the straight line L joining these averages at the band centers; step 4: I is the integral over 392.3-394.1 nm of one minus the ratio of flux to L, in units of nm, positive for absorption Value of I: 0.847 nm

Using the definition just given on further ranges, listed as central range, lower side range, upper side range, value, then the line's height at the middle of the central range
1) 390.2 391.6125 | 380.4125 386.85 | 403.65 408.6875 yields 0.06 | 72.8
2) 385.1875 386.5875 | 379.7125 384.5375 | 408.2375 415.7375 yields 0.07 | 60.8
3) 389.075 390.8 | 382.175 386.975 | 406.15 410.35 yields -0.18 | 66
